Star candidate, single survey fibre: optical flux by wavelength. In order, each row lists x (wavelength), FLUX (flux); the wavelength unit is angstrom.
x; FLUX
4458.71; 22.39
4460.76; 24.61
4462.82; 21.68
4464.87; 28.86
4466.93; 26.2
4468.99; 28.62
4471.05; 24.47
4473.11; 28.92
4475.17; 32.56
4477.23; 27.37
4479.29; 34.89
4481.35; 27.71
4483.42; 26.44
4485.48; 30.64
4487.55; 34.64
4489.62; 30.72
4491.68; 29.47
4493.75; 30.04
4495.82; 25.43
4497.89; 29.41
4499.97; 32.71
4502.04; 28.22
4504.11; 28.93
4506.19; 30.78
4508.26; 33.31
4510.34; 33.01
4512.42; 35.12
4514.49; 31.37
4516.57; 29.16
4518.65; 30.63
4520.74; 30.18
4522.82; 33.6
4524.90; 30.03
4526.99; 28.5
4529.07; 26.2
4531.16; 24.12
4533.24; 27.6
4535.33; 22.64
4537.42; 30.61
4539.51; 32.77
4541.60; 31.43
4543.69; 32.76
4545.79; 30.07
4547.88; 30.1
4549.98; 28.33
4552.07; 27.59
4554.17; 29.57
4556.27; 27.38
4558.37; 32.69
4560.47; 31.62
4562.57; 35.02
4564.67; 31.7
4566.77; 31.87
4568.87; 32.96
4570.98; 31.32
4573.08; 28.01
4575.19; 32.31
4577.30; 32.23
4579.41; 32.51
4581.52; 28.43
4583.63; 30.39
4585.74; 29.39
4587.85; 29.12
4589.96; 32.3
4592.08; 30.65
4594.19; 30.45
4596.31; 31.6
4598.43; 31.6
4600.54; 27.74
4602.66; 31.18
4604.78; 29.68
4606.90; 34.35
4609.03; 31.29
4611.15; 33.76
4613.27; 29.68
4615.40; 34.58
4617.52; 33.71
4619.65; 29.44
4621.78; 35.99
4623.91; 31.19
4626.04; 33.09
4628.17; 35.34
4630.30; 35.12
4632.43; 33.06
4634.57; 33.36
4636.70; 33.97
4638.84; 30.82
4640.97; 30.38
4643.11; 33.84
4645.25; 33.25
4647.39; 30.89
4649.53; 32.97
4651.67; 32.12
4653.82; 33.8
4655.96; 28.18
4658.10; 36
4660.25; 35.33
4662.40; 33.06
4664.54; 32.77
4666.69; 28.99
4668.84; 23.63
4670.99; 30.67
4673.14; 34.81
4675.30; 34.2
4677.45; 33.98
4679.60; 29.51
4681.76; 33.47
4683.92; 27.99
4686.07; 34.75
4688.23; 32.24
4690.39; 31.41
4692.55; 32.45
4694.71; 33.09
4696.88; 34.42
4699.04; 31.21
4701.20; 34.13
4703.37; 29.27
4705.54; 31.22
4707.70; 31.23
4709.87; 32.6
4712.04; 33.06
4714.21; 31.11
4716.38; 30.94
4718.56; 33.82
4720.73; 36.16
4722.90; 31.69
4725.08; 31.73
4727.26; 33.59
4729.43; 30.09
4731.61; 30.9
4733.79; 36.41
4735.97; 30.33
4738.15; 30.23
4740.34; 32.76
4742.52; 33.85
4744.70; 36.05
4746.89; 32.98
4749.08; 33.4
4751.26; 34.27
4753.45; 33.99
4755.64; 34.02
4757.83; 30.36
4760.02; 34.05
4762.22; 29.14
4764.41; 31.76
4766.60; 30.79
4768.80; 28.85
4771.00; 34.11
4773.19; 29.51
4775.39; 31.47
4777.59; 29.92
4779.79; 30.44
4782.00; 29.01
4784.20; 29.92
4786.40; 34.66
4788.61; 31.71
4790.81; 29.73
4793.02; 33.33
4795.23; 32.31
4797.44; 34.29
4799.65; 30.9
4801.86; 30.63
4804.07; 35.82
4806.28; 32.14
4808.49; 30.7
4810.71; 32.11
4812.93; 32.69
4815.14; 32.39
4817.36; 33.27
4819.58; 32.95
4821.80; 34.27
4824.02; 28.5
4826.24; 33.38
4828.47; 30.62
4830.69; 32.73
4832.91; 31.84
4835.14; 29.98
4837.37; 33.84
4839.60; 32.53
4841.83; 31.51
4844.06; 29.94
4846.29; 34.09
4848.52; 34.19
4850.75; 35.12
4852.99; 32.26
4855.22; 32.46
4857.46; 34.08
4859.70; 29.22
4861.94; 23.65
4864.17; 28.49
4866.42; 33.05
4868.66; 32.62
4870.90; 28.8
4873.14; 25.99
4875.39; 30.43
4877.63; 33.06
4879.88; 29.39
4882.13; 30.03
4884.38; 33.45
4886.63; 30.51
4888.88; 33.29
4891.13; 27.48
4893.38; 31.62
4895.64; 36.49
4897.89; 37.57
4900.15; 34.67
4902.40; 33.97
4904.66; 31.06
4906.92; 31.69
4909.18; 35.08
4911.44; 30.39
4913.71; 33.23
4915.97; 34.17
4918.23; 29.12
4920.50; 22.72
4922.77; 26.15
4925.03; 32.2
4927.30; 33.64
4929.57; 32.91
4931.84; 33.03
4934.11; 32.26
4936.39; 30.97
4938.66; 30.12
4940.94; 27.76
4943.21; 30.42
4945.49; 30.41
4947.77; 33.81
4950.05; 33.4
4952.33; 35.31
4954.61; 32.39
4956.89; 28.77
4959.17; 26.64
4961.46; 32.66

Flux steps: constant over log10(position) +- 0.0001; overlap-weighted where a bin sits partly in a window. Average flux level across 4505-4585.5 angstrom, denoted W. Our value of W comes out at 30.5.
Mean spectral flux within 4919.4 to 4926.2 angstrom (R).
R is 27.1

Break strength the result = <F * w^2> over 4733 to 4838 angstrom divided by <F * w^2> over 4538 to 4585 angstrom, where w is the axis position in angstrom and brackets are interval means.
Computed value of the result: 1.14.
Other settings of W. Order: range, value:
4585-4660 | 32.2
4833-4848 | 32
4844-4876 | 31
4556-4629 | 31.6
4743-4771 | 32.6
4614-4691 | 32.4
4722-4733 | 31.7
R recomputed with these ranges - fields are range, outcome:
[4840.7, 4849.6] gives 32.4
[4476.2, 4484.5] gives 29.1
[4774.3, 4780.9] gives 30.6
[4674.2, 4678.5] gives 34.1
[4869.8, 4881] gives 29.5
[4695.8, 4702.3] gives 33.3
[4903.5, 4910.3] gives 32.6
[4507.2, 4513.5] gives 33.8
